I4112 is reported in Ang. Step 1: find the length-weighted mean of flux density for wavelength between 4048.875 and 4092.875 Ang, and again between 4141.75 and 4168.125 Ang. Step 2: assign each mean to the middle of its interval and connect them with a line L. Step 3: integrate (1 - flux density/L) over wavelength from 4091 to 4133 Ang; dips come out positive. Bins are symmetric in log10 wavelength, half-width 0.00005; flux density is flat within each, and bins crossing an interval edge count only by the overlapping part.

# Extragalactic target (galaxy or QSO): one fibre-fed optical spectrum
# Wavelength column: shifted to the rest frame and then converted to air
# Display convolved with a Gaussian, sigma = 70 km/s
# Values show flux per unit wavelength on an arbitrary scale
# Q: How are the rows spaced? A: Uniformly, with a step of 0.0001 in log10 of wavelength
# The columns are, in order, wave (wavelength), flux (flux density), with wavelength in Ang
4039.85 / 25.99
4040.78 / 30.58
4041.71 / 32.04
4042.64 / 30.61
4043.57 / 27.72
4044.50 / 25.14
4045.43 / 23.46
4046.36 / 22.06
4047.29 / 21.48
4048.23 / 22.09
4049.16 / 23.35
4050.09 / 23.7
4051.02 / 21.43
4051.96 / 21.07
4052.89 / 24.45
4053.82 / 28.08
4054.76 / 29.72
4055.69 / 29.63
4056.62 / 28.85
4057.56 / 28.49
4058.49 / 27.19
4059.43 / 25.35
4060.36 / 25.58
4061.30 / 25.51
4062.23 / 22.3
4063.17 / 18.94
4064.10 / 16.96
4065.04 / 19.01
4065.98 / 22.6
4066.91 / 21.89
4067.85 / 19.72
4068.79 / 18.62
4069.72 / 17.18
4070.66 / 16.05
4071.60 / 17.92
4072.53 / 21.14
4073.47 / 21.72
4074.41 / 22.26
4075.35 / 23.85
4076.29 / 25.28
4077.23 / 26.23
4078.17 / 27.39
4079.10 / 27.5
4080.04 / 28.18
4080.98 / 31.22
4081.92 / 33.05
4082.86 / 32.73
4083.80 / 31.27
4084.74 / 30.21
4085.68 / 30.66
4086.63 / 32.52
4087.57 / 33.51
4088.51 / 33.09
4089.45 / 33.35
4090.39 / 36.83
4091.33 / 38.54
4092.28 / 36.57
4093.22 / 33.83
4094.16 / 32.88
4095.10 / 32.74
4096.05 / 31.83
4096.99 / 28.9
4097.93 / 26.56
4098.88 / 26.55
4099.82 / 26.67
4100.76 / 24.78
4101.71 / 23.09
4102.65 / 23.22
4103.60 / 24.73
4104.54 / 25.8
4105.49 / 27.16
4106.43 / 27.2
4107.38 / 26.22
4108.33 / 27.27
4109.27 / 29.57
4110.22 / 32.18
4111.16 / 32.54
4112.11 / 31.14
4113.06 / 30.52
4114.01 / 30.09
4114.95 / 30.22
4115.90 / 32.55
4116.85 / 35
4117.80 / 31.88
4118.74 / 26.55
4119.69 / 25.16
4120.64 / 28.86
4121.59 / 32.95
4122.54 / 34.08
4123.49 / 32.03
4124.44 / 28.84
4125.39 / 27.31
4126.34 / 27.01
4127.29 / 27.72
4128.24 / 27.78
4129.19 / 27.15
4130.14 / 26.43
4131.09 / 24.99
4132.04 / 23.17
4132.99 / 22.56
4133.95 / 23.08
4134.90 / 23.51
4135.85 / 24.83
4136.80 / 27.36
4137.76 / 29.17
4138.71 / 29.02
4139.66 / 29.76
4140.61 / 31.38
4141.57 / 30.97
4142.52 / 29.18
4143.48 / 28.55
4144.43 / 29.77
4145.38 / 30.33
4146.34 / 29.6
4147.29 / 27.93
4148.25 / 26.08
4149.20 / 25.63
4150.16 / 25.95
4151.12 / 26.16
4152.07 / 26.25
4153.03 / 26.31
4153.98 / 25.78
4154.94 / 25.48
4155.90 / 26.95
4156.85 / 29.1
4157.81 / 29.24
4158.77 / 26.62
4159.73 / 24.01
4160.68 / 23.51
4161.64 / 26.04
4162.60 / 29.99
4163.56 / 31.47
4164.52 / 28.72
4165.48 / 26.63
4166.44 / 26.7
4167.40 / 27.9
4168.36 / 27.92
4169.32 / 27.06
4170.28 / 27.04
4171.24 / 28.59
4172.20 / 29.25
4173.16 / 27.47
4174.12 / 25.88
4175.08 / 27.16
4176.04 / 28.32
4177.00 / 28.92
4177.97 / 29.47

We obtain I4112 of -3.4 Ang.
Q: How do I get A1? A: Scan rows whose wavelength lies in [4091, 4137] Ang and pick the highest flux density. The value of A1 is 38.54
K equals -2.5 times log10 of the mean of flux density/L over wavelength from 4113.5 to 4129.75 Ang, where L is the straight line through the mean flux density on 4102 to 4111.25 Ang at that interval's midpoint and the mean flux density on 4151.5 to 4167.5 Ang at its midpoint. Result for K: -0.09 mag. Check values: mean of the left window 27.3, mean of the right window 27.1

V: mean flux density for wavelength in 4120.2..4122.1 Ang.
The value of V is 31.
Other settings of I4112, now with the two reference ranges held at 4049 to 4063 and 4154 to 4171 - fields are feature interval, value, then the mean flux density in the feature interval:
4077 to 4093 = -3.7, 32.1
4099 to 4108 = 0.3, 25.5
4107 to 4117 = -1.5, 30.6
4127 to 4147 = -0.4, 27.5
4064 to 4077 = 2.7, 20.5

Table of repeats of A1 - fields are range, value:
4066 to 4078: 26.23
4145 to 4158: 30.33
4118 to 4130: 34.08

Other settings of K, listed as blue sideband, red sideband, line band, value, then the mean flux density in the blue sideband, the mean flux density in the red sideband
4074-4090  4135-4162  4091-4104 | 0.00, 29.6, 27.5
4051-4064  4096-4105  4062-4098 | -0.06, 25.4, 26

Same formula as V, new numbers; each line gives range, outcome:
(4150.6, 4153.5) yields 26.2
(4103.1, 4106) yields 25.9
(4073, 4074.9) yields 22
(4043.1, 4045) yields 26.4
